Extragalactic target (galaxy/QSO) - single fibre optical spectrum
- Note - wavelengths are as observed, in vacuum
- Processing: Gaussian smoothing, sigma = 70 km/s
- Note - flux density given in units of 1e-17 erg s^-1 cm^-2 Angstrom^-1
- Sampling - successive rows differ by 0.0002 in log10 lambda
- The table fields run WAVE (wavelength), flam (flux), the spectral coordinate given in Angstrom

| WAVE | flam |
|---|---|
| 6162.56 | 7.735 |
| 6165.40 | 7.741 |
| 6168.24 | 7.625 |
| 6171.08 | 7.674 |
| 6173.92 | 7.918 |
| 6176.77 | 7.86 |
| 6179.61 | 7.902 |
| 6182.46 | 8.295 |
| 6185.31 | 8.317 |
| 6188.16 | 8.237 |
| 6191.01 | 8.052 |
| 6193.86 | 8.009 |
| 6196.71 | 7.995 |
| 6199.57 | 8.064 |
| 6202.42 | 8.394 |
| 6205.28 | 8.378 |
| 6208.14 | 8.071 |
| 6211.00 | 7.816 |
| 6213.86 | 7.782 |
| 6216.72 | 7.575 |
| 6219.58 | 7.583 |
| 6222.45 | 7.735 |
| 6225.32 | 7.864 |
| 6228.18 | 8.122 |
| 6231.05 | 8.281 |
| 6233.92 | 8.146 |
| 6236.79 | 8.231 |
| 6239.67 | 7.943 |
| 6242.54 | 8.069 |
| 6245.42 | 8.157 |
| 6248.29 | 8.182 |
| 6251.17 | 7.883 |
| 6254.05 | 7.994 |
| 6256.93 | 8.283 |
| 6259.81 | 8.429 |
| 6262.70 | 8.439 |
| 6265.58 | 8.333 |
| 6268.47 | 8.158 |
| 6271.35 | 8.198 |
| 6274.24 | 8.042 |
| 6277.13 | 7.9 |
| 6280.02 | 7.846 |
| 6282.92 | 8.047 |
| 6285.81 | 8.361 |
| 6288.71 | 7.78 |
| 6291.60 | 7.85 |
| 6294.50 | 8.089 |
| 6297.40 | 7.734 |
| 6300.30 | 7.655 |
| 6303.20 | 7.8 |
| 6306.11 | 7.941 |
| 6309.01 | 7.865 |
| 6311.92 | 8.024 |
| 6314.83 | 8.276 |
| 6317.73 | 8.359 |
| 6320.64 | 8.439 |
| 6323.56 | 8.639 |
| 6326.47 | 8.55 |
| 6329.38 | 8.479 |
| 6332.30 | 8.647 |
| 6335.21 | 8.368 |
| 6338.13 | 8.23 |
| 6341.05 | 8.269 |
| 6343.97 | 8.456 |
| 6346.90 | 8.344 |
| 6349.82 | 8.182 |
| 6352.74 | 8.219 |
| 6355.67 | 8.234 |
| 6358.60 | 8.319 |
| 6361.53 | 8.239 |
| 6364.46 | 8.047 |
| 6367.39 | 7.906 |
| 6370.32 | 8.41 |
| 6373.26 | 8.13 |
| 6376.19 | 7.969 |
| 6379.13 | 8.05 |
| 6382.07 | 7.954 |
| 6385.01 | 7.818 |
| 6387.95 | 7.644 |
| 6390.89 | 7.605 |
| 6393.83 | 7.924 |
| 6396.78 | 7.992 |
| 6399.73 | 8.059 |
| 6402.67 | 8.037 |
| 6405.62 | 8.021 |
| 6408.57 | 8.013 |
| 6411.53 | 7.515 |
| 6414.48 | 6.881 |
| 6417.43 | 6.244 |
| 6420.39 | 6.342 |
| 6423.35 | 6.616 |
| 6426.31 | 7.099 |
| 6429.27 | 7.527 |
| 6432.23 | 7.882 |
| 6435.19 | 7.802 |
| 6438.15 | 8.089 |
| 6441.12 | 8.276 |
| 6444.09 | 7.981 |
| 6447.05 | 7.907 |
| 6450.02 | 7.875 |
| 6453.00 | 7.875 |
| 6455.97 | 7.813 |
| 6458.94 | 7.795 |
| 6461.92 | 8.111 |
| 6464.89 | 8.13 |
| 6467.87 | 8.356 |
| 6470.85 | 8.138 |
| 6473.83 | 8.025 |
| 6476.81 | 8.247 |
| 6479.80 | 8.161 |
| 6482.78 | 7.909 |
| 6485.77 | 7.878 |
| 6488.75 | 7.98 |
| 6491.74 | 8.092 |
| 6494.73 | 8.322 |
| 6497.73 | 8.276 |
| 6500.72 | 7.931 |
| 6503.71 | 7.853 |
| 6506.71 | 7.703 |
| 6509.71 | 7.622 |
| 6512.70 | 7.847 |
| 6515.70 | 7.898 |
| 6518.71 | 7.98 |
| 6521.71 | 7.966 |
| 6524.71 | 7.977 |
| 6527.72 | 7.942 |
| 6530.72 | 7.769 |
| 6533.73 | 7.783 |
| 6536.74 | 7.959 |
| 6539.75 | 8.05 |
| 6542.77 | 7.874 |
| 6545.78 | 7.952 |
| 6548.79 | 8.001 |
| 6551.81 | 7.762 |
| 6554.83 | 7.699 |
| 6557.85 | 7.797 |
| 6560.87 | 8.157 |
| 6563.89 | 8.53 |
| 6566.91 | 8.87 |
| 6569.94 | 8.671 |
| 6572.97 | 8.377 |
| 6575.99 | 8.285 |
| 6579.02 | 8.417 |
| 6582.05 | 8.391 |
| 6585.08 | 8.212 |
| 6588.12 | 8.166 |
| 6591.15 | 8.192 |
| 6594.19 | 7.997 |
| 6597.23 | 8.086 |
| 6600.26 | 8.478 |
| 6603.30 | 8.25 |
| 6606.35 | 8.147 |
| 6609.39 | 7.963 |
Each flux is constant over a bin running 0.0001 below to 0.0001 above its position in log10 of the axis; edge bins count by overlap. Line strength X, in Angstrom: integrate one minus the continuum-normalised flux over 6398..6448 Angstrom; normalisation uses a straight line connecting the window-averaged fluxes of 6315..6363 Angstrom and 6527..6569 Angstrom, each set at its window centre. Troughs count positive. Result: 4.2 Angstrom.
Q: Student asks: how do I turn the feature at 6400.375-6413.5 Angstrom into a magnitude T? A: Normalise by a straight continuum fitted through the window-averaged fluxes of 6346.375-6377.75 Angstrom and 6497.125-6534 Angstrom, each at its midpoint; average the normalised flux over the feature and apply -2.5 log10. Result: 0.03 mag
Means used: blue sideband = 8.18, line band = 7.87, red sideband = 7.88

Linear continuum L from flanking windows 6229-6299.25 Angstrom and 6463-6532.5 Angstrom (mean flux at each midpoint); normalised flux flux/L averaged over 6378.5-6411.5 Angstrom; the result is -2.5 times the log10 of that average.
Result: 0.02 mag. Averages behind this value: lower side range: 8.1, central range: 7.9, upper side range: 8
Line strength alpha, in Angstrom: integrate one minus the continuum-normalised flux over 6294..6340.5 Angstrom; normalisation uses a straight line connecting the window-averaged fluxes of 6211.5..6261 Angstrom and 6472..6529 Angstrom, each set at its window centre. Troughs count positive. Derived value -1.1 Angstrom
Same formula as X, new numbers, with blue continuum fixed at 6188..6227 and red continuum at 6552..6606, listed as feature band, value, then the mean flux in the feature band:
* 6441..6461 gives 0.6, 7.91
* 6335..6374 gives -0.8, 8.24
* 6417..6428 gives 2.0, 6.62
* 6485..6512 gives 0.8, 7.96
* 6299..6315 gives 0.3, 7.9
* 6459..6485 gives 0.2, 8.11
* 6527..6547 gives 0.8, 7.9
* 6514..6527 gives 0.4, 7.95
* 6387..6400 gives 0.4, 7.83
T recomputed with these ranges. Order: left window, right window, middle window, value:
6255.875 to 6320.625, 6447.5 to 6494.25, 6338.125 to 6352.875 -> -0.031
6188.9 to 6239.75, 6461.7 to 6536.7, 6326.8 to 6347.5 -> -0.054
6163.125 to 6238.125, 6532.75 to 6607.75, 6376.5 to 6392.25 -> 0.034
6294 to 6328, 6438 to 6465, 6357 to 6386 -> -0.005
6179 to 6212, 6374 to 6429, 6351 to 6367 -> -0.071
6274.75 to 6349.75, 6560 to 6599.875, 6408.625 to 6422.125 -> 0.195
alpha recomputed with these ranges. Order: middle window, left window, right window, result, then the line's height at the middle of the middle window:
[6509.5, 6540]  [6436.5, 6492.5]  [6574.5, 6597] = 0.9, 8.13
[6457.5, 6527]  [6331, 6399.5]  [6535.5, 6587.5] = 1.3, 8.16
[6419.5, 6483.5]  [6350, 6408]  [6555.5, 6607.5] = 2.3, 8.12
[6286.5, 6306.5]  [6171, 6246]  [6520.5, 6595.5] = 0.5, 8.04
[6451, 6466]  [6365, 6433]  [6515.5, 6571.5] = -0.3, 7.8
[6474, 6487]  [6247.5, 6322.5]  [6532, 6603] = 0.1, 8.14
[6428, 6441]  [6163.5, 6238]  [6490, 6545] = 0.1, 7.95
